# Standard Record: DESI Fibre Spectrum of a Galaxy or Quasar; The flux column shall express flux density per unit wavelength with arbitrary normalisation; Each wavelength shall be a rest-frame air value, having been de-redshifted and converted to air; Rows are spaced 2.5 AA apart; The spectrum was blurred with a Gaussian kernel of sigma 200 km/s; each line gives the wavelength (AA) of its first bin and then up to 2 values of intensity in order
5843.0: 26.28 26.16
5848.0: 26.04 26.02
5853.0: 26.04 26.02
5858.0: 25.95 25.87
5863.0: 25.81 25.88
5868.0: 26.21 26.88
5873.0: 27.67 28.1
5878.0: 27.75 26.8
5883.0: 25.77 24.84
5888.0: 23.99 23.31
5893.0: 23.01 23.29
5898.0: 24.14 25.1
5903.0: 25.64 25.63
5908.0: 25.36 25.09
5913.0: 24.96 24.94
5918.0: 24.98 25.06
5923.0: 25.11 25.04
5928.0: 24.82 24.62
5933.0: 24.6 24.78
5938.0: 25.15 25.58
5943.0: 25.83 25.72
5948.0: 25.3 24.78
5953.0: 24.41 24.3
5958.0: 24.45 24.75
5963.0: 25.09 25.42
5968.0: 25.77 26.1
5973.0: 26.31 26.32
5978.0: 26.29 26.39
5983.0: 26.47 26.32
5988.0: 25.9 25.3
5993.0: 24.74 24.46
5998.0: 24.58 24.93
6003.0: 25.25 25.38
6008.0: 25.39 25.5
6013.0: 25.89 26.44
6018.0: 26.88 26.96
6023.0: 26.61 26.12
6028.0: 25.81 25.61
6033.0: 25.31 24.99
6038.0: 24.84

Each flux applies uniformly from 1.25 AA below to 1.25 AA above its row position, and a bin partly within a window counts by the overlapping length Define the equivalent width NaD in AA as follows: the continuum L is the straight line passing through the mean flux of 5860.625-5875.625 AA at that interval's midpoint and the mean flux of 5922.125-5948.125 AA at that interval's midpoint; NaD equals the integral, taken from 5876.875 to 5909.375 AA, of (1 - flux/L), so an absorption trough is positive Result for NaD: 1.4 AA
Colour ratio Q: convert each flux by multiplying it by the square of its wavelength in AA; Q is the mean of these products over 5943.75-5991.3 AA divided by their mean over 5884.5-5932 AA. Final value 1.1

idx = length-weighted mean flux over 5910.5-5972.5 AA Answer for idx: 25.1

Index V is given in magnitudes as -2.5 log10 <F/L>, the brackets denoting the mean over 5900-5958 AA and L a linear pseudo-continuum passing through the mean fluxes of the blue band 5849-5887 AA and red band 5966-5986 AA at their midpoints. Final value 0.051 mag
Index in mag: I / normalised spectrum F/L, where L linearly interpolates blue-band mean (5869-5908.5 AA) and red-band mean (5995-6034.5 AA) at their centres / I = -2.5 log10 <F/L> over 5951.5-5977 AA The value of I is 0.013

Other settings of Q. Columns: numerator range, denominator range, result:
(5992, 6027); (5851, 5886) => 1.02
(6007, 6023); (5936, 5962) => 1.07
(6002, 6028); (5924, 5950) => 1.06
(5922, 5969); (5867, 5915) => 1.00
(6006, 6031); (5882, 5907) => 1.11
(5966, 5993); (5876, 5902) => 1.08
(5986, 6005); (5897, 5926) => 1.03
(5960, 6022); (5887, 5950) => 1.06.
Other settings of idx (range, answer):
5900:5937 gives 25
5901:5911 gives 25.4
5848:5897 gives 25.7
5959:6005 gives 25.6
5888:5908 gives 24.3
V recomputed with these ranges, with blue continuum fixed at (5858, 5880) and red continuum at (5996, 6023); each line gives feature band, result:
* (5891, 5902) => 0.11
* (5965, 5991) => -0.01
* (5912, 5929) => 0.06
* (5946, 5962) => 0.06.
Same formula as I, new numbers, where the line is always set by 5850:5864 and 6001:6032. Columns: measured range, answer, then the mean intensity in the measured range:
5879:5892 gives 0.04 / 25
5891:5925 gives 0.05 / 24.8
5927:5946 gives 0.04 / 25.1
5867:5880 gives -0.06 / 27.3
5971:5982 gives -0.01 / 26.3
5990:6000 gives 0.05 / 24.7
